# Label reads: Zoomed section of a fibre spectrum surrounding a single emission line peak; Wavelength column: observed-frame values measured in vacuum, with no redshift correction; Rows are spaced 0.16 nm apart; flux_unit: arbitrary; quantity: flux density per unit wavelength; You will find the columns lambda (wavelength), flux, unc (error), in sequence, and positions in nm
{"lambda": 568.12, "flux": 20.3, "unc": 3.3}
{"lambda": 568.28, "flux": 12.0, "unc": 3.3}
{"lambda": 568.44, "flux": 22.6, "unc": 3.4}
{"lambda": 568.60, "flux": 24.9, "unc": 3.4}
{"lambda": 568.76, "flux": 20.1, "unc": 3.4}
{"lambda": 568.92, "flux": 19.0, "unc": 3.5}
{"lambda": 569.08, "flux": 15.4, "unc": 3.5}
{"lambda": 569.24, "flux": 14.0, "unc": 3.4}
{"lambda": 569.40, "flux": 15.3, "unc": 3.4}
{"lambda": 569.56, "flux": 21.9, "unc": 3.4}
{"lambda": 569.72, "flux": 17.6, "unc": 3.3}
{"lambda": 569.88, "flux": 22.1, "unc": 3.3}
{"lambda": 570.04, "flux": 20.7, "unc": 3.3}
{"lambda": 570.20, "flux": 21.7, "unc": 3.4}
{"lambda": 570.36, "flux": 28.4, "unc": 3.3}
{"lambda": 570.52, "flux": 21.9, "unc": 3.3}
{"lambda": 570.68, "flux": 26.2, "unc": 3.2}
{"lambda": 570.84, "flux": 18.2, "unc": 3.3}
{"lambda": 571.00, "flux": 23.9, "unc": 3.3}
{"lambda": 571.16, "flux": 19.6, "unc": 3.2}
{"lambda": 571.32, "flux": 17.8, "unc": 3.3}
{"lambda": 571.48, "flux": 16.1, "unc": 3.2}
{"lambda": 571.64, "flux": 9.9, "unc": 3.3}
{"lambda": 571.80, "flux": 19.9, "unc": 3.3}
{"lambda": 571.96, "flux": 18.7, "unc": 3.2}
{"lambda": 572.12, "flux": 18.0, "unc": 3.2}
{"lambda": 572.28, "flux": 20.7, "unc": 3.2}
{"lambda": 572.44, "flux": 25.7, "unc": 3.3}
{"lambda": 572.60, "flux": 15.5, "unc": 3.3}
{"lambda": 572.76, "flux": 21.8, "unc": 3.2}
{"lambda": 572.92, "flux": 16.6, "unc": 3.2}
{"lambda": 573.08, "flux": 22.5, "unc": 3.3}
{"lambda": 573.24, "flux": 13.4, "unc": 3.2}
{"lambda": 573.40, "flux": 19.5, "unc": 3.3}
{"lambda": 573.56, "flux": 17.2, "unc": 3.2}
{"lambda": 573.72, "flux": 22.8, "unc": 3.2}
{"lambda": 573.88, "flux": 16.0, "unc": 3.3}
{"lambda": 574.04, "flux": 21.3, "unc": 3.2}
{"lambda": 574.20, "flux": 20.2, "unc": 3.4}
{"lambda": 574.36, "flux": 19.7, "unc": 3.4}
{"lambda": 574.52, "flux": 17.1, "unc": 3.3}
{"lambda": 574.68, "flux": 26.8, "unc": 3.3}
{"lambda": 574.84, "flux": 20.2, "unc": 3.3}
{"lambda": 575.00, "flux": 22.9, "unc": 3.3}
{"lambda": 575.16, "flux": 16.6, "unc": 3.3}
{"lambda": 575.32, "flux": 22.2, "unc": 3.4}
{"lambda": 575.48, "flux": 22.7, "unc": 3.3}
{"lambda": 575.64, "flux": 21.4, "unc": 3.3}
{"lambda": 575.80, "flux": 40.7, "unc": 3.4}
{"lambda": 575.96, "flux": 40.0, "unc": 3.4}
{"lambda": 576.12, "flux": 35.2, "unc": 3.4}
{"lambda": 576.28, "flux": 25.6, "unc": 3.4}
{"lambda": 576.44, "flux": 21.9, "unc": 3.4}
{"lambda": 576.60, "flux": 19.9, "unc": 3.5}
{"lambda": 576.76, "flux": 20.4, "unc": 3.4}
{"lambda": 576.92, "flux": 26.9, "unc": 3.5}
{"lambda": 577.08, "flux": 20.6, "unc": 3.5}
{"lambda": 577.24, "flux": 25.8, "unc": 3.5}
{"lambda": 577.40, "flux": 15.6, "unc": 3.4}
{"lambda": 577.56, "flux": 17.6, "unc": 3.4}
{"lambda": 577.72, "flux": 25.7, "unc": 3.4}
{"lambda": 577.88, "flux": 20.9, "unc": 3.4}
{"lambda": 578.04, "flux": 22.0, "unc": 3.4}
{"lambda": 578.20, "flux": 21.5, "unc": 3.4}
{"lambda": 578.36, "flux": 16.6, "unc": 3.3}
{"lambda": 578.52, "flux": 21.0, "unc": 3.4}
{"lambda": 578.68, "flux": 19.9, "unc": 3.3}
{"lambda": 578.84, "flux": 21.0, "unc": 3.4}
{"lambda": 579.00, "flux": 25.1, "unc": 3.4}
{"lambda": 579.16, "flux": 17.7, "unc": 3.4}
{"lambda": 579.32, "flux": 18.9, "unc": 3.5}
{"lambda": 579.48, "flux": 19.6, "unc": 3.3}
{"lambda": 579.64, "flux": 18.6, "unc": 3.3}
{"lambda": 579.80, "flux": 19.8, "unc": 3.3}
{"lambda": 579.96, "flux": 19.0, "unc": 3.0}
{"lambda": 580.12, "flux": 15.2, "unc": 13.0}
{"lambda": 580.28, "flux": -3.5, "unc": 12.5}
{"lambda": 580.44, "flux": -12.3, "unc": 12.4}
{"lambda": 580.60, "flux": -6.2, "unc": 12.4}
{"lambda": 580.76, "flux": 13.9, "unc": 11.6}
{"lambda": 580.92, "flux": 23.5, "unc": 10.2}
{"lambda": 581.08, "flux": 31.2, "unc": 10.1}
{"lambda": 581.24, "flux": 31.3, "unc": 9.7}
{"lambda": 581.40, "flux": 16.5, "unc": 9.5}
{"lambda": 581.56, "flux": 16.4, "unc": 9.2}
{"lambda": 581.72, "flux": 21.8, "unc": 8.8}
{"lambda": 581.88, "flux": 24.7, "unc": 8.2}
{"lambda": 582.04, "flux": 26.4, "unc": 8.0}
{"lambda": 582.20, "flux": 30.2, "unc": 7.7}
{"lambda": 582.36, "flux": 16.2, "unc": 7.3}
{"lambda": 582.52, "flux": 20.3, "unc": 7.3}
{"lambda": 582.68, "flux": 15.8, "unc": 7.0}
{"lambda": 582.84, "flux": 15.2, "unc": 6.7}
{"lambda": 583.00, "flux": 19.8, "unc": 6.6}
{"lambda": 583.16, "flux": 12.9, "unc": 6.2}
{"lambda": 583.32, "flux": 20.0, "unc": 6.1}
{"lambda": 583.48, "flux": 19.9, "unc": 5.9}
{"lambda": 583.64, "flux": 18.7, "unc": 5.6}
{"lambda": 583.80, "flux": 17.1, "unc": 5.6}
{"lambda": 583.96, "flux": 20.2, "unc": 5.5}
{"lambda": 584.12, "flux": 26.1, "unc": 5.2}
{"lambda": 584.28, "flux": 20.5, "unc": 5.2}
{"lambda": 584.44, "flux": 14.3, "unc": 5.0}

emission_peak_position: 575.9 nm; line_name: [O III] 5007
